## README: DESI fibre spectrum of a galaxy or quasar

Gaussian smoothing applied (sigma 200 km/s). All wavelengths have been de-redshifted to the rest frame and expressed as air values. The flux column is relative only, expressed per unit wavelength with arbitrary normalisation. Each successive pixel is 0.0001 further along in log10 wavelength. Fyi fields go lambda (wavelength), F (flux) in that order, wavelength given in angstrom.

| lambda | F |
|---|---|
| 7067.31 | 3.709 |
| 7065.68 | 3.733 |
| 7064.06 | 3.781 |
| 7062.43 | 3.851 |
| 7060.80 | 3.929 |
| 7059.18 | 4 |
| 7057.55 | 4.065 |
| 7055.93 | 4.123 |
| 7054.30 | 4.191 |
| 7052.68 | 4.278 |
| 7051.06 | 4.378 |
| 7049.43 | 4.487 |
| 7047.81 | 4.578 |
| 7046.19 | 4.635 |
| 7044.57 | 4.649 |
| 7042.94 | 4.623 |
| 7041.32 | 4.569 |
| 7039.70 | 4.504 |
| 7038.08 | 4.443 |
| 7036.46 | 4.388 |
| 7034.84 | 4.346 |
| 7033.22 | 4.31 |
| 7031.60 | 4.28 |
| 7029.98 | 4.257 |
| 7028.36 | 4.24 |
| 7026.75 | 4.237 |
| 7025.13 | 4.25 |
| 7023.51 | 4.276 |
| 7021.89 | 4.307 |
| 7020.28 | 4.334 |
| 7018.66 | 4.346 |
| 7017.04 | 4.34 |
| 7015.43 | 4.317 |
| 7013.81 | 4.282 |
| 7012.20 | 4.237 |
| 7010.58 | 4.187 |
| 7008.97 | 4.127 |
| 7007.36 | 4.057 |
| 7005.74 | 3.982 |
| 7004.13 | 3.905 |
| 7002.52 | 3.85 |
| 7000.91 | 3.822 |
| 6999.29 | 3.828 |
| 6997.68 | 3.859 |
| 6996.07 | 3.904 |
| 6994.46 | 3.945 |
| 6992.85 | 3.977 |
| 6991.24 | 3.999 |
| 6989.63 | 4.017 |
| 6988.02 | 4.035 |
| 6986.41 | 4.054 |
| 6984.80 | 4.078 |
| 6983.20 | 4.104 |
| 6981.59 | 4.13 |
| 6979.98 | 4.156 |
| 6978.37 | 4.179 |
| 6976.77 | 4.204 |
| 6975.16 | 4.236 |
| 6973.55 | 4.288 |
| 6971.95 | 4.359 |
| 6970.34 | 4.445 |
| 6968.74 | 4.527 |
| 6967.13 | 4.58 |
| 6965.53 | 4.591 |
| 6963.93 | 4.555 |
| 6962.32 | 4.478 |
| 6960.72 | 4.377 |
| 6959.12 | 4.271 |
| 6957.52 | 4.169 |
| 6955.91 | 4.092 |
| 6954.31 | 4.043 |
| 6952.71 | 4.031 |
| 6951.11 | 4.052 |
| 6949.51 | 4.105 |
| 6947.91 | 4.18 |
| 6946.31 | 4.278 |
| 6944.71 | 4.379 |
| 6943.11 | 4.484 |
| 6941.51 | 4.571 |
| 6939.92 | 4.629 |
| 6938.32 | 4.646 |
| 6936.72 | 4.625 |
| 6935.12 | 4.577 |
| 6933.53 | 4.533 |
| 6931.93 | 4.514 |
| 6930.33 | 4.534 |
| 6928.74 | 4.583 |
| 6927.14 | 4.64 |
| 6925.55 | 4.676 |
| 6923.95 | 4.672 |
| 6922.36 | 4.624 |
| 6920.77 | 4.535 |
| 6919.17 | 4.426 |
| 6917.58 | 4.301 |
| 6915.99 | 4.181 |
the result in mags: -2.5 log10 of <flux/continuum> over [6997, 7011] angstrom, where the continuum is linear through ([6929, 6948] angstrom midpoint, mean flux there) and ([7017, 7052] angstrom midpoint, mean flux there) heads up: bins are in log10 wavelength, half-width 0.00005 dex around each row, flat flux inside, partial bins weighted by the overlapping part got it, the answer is 0.125 mag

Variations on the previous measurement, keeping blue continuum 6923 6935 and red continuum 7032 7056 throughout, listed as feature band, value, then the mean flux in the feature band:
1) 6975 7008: 0.128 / 4.01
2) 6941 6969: 0.060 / 4.31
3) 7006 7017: 0.071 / 4.2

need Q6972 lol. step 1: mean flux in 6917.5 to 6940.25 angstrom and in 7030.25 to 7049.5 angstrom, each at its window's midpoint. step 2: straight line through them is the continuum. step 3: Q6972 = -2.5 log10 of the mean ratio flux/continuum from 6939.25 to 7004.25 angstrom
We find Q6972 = 0.09 mag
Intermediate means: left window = 4.57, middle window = 4.19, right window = 4.48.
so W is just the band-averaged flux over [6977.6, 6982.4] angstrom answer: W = 4.15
